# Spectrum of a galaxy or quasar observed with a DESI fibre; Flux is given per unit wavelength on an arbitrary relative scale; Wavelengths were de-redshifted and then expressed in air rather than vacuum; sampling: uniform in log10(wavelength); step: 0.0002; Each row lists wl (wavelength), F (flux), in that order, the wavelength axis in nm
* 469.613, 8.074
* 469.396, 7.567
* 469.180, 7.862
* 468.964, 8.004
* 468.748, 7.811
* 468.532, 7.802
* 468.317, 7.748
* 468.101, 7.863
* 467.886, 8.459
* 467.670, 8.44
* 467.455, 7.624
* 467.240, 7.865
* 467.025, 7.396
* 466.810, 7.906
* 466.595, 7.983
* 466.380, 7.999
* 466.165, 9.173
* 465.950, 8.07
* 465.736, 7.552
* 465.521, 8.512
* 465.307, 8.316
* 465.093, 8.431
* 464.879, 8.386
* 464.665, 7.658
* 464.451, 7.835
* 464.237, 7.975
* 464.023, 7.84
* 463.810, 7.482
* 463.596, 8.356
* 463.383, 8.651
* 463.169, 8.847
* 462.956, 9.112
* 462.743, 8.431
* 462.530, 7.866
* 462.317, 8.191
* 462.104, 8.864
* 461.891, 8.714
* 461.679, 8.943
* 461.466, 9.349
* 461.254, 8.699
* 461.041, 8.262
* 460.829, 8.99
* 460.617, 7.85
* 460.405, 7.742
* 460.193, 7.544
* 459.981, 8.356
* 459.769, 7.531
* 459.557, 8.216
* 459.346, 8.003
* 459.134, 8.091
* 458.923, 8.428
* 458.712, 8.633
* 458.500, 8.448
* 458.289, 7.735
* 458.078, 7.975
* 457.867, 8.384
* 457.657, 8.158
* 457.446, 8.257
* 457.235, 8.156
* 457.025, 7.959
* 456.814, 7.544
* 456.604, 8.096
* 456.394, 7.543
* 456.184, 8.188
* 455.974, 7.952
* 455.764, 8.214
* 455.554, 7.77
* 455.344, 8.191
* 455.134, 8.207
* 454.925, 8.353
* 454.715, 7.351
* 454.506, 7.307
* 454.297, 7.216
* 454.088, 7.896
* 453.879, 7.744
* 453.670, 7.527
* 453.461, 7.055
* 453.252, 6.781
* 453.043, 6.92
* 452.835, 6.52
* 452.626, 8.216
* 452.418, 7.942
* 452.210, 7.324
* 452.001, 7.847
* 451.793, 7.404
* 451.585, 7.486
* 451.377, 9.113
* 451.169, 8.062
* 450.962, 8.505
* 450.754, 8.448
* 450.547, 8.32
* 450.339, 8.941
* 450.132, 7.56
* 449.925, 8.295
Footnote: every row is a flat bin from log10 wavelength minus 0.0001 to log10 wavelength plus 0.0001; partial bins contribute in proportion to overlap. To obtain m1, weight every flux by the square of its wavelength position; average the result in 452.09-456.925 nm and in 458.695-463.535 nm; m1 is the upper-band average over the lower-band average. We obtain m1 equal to 1.13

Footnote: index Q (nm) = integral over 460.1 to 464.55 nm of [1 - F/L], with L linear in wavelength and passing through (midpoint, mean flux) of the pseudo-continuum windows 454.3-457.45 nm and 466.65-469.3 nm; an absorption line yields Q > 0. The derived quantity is -0.26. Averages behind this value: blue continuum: 7.91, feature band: 8.36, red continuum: 7.9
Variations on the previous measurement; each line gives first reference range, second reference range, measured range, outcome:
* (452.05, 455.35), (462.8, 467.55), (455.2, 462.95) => -0.40 nm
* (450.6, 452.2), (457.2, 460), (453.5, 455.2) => 0.09 nm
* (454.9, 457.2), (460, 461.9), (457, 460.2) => 0.03 nm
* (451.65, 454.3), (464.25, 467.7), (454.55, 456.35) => -0.11 nm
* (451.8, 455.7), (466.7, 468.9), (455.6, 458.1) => -0.13 nm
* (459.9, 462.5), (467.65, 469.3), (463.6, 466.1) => 0.05 nm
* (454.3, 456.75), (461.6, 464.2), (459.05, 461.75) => -0.01 nm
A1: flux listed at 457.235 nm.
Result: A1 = 8.156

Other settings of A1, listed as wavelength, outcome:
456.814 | 7.544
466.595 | 7.983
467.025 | 7.396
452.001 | 7.847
